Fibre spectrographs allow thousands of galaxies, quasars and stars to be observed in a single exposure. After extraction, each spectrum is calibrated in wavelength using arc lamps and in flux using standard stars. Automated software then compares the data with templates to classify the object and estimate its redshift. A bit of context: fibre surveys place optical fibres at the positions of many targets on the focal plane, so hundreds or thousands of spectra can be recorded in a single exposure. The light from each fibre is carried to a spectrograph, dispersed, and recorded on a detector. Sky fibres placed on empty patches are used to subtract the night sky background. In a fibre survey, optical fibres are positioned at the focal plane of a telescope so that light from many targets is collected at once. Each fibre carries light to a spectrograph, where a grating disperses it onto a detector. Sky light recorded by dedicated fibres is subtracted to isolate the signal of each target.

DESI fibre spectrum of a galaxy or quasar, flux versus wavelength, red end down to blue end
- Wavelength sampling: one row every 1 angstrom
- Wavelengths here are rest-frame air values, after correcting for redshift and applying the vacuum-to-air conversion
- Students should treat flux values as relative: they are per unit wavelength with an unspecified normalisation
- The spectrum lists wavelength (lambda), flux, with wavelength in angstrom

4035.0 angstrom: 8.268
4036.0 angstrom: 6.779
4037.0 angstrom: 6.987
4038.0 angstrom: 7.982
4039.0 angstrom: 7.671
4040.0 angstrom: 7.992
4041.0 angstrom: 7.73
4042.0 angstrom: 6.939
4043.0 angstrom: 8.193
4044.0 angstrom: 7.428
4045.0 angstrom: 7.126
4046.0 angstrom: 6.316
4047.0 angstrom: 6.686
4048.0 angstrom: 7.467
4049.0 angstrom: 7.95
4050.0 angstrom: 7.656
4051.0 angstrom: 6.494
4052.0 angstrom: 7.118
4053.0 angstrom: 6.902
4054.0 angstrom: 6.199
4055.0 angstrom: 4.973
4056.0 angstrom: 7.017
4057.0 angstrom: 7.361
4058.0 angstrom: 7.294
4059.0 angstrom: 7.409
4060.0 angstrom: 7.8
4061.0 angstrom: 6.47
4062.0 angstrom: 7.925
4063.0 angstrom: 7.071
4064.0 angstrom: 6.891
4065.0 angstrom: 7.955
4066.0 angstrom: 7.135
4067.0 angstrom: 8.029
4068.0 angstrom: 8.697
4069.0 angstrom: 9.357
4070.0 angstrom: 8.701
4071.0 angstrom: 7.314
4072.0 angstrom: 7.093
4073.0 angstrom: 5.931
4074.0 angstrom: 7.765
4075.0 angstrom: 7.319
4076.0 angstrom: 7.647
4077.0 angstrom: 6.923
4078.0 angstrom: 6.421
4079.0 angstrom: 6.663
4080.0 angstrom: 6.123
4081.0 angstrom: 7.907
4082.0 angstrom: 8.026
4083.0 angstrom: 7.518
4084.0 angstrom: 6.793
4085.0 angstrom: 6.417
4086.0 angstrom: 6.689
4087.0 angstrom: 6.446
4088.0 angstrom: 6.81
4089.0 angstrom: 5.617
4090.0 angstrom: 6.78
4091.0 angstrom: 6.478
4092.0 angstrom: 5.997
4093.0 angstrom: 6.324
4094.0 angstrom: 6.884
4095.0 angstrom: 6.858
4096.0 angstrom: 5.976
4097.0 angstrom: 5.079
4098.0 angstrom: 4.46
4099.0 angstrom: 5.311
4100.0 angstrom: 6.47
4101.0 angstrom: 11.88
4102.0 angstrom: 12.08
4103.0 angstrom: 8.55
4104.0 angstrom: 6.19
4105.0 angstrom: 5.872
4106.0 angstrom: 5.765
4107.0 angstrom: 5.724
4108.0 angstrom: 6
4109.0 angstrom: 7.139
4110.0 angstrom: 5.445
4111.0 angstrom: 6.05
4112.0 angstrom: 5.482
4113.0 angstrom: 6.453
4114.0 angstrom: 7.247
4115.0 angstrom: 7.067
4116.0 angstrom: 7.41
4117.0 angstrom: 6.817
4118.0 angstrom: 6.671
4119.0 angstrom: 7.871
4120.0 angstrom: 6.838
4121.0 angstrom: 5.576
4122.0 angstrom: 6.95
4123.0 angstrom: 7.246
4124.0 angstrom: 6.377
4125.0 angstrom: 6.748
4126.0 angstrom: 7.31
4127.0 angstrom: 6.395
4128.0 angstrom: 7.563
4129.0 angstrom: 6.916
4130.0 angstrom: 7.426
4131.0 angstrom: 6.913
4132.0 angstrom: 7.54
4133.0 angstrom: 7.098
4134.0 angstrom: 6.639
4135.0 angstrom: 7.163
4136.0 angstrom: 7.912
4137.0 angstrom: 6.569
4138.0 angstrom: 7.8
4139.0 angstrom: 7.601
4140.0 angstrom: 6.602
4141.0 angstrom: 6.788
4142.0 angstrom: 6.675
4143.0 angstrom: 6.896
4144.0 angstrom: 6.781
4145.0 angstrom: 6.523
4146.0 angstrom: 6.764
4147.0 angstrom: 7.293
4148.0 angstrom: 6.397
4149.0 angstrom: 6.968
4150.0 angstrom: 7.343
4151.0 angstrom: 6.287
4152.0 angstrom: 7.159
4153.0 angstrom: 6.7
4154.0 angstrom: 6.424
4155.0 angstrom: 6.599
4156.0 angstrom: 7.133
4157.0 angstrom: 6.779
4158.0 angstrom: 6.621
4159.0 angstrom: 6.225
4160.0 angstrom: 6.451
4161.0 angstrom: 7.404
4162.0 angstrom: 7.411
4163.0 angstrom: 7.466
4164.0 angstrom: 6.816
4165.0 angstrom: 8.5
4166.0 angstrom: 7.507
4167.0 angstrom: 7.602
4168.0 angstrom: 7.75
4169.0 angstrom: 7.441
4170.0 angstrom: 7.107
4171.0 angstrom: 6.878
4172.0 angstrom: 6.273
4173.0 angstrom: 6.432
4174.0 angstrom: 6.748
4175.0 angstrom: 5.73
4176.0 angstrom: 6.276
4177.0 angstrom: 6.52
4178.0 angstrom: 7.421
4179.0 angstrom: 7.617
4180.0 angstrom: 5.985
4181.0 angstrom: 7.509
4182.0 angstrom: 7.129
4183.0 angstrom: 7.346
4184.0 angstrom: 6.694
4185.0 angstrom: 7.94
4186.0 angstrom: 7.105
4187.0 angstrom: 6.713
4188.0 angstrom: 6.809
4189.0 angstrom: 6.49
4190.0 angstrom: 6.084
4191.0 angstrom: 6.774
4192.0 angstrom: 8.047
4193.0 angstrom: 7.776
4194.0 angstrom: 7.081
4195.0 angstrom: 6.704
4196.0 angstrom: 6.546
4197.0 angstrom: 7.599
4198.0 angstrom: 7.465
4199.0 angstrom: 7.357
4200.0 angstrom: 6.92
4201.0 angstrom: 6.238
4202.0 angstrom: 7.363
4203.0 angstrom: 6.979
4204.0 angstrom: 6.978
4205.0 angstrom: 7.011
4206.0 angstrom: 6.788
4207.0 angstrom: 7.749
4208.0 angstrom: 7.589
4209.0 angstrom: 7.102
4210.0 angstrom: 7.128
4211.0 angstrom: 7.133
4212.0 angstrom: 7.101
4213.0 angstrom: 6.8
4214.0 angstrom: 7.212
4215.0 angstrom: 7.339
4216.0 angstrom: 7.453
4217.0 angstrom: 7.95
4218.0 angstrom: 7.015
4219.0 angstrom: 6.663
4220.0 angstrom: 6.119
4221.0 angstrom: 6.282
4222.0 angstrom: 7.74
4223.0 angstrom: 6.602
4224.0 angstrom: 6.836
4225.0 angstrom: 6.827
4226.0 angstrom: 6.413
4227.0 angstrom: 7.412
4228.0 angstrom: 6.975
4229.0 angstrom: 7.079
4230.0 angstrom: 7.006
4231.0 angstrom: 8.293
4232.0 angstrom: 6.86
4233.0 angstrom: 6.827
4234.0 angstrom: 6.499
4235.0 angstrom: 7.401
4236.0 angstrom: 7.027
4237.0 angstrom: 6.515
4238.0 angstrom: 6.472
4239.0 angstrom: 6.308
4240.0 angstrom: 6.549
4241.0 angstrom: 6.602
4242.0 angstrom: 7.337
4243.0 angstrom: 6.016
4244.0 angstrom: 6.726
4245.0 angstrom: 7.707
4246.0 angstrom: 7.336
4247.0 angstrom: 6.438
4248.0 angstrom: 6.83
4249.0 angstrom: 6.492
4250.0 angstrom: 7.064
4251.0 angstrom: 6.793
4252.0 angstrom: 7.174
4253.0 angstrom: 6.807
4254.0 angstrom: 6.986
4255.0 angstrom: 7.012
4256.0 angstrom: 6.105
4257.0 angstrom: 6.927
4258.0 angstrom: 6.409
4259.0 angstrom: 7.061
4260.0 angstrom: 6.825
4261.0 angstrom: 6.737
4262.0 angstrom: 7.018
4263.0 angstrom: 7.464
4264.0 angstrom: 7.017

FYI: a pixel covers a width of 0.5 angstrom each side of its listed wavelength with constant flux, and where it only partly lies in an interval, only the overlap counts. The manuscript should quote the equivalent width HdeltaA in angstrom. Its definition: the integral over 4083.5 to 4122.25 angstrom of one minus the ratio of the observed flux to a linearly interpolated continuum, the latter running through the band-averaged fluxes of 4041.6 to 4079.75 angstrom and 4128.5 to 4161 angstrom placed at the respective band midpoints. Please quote 2.2 angstrom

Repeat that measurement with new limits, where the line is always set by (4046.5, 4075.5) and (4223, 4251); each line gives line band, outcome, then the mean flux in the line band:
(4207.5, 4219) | -0.49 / 7.23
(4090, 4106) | 0.67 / 6.92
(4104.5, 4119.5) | 1.49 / 6.47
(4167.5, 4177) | 0.42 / 6.73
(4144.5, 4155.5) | 0.50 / 6.77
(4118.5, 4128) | 0.40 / 6.85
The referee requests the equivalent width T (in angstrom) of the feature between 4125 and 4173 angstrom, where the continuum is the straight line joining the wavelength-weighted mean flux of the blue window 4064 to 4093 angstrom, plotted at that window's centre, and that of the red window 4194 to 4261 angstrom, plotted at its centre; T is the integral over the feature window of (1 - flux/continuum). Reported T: 0.2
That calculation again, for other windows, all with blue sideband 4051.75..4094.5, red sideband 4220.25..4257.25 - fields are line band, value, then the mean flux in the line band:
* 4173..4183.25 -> 0.2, 6.8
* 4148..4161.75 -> 0.4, 6.77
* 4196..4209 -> -0.4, 7.14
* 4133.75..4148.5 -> 0.0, 6.97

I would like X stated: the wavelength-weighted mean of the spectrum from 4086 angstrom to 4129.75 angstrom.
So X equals 6.73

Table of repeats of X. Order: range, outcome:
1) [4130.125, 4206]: 6.99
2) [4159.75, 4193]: 7.05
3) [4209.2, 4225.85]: 7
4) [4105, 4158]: 6.79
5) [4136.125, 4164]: 6.89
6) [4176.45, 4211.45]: 7.08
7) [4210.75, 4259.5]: 6.91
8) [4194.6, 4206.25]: 7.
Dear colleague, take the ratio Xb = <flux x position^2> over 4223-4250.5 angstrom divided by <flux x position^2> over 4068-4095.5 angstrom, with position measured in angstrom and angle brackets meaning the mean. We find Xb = 1.06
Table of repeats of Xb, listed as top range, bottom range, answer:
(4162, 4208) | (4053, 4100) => 1.08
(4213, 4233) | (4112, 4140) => 1.05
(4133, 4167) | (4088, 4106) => 1.05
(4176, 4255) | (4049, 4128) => 1.07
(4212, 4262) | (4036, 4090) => 1.04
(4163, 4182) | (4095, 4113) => 1.09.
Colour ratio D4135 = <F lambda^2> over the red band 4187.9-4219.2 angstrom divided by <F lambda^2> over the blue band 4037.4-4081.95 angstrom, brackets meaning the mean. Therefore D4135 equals 1.04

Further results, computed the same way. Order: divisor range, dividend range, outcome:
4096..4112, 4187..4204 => 1.09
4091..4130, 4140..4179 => 1.04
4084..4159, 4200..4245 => 1.08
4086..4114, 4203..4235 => 1.13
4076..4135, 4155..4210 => 1.07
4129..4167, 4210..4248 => 1.03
